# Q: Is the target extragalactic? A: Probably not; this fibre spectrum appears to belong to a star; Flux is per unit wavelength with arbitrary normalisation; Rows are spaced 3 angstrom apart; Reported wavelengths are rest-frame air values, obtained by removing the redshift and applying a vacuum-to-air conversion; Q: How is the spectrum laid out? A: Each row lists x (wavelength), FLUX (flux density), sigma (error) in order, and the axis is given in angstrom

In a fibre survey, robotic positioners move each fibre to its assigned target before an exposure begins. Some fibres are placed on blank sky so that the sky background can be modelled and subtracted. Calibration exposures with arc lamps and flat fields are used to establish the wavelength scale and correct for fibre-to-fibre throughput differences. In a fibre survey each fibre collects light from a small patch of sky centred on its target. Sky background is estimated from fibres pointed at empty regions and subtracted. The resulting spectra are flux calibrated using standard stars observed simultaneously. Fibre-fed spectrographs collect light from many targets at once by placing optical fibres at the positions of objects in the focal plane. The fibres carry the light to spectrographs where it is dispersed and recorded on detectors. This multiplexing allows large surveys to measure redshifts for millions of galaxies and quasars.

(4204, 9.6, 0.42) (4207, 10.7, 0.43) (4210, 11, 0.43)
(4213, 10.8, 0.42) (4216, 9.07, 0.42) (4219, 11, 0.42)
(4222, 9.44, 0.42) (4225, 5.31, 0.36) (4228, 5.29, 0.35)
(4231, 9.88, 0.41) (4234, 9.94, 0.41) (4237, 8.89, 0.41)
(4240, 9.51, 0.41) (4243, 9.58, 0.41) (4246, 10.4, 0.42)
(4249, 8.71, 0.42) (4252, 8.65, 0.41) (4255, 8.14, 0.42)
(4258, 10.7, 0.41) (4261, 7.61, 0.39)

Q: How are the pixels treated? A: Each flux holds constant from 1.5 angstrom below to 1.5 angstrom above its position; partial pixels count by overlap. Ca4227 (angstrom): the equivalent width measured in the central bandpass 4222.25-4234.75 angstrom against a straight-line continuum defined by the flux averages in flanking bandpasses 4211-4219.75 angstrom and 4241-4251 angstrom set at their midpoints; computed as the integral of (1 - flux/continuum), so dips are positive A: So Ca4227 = 2.9 angstrom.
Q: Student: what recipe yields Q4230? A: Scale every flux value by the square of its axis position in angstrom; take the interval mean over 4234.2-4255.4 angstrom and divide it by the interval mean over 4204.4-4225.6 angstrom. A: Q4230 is 1.0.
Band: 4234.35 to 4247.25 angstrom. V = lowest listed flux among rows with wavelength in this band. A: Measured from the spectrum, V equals 8.89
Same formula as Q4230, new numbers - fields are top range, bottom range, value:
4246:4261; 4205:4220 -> 0.88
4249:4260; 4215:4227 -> 1.07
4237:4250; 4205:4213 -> 0.90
